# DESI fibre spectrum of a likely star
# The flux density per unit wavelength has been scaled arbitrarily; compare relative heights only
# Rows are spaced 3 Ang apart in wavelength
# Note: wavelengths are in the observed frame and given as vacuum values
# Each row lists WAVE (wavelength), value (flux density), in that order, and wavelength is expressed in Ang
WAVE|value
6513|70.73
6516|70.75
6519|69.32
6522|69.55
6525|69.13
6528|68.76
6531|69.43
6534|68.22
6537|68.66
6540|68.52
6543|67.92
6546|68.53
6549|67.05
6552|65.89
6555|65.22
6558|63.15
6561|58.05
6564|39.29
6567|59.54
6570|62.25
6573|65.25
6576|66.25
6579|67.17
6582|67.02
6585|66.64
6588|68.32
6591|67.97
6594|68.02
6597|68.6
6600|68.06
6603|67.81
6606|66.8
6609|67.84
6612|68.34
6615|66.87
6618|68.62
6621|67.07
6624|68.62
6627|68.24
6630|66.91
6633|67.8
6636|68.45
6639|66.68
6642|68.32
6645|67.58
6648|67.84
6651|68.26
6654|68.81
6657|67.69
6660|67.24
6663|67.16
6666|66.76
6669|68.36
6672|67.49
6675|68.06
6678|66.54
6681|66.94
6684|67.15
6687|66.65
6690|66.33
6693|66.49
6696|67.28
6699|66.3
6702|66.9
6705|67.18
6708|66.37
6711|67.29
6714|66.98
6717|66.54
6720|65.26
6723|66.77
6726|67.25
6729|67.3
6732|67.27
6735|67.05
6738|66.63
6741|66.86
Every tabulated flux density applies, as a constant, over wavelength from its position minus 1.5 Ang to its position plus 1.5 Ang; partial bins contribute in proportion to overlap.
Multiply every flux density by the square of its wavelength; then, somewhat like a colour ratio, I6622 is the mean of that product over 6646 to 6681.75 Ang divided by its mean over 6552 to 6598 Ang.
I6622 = 1.1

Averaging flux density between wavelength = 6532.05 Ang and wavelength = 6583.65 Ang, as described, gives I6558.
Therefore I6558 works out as 64.1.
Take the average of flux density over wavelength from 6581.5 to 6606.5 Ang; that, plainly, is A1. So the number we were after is 67.8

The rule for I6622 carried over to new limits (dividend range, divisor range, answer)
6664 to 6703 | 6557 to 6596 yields 1.10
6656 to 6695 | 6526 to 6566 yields 1.08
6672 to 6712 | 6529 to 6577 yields 1.09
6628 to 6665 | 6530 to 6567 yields 1.09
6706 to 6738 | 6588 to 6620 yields 1.02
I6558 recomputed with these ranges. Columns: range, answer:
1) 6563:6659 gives 66.5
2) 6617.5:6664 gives 67.8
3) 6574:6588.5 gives 66.9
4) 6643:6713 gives 67.3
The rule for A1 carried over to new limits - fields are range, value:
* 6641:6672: 67.8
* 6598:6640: 67.7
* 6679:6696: 66.8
